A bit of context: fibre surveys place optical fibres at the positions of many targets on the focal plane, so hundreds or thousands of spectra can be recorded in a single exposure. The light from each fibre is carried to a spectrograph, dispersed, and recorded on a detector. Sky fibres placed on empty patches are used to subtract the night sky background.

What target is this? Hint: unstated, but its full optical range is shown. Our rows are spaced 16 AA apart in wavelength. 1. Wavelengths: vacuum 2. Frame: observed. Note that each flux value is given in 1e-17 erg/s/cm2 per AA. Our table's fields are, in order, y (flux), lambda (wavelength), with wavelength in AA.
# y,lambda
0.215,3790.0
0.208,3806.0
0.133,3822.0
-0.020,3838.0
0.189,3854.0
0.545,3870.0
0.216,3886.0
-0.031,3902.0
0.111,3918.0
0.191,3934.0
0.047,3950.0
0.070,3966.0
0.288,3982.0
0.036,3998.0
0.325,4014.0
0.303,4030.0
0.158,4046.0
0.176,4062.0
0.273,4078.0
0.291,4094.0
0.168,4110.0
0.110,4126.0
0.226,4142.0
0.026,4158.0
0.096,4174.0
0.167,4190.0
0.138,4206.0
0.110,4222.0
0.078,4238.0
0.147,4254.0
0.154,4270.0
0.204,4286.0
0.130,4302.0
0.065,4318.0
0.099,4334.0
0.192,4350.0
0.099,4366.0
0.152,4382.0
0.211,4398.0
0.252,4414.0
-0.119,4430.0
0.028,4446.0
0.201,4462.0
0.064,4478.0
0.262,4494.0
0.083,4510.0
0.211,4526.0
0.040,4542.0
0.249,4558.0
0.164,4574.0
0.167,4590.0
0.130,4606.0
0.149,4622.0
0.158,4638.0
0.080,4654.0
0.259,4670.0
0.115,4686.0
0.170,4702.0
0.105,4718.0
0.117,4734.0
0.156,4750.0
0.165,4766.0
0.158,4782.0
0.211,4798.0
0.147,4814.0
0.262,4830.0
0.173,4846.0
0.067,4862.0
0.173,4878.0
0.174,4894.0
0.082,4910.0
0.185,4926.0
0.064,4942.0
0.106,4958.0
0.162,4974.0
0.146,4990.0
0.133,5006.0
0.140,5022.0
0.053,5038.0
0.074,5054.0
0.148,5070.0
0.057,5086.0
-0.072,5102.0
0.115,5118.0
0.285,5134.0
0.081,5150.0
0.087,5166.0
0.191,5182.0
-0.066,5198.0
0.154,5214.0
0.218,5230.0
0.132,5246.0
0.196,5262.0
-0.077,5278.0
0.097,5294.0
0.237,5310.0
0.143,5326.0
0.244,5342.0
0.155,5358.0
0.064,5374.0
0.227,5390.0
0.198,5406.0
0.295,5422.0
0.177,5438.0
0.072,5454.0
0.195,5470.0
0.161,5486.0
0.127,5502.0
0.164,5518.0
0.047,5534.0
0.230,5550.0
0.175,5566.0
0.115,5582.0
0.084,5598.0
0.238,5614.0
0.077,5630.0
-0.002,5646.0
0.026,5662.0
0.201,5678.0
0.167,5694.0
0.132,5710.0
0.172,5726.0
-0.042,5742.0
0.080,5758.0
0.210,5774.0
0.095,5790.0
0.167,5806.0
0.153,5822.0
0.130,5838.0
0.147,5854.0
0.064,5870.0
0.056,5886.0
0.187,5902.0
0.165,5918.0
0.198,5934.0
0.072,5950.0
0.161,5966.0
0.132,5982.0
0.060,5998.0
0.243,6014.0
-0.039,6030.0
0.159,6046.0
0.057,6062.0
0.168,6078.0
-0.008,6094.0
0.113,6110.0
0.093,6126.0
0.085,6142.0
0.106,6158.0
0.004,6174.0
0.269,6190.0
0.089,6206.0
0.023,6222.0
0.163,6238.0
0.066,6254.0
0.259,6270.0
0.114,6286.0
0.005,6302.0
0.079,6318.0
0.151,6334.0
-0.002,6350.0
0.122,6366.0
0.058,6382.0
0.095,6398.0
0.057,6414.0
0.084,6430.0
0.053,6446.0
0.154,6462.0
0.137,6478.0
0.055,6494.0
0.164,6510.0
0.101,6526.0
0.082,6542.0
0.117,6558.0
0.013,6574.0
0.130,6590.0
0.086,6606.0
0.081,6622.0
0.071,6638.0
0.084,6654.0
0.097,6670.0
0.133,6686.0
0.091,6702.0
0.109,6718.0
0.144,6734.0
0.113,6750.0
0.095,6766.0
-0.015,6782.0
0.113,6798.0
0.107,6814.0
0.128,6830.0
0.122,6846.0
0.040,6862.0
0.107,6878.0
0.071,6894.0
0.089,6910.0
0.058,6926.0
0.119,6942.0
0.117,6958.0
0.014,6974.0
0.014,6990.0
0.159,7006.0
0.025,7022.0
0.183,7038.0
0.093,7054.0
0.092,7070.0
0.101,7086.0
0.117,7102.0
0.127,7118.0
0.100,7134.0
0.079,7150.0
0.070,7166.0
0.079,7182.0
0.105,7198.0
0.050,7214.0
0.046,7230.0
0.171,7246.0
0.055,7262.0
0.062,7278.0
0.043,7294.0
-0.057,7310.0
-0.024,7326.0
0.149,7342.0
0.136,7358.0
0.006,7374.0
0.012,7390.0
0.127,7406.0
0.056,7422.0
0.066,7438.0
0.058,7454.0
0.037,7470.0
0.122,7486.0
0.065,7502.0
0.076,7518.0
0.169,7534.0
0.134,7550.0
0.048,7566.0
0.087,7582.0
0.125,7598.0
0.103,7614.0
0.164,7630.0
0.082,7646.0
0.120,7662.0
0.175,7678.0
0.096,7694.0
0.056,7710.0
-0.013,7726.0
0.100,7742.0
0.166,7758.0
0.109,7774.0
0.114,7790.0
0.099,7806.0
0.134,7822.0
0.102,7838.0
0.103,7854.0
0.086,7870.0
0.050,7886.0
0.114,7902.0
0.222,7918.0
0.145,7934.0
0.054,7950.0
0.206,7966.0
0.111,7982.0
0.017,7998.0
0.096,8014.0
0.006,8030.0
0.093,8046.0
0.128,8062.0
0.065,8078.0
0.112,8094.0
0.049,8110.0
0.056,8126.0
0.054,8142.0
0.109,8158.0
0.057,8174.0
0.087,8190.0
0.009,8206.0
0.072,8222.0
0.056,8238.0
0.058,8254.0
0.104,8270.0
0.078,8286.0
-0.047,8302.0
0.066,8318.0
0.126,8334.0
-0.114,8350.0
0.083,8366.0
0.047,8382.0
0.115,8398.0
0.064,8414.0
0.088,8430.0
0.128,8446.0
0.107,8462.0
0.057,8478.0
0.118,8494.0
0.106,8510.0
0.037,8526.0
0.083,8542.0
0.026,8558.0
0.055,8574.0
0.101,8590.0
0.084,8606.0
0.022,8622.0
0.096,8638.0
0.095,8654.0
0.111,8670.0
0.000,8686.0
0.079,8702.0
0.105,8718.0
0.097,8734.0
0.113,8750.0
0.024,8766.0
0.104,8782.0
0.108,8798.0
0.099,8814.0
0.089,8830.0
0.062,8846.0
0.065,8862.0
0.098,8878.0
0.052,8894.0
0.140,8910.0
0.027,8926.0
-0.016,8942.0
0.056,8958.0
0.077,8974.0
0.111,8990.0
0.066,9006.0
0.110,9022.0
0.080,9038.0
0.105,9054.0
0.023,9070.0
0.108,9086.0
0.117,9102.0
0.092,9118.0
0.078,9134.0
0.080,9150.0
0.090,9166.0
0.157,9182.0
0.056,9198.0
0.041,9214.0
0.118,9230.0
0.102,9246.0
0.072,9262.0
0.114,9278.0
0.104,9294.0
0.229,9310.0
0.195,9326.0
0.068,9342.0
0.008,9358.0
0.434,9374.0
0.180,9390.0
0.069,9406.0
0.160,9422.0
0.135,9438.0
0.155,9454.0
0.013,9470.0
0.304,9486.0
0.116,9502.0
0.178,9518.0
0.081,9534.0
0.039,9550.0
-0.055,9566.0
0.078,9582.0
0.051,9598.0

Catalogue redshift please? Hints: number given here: 0.40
